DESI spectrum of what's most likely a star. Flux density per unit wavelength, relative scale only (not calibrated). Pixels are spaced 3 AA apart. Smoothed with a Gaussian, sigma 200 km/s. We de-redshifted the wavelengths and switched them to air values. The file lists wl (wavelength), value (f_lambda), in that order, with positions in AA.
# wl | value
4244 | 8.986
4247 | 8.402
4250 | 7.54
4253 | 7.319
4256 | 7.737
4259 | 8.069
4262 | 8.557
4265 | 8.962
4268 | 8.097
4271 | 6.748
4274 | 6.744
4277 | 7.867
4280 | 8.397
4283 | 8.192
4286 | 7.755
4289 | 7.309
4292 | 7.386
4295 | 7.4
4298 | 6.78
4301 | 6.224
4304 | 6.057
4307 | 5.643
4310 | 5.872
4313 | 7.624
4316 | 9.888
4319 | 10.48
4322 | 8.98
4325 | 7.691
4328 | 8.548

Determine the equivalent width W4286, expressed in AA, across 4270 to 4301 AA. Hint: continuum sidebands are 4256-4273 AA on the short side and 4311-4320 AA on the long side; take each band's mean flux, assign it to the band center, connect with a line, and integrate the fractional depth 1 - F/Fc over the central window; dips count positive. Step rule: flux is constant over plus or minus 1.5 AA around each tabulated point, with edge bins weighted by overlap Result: 3.8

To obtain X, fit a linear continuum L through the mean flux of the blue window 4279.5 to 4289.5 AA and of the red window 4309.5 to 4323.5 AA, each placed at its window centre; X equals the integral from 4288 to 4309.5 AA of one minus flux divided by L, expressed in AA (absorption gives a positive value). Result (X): 4.27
